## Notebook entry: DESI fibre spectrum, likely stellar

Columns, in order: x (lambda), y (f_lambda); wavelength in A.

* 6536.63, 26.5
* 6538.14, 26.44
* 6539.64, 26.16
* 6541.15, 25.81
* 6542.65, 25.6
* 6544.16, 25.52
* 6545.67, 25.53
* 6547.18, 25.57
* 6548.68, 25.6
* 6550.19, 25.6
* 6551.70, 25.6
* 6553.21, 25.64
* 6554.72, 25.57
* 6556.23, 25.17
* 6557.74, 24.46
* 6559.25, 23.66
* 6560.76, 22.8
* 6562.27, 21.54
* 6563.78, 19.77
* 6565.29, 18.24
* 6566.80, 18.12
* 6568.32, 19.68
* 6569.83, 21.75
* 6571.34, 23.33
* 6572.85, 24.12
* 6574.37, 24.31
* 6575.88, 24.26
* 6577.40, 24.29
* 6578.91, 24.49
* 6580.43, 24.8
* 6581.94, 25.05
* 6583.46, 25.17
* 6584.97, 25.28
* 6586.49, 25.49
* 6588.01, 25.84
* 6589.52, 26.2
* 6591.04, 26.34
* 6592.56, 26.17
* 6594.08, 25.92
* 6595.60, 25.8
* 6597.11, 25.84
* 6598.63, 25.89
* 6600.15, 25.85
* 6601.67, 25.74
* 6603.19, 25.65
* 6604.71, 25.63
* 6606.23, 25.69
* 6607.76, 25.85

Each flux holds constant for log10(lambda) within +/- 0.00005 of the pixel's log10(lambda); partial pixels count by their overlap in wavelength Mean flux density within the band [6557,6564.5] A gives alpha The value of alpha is 22.5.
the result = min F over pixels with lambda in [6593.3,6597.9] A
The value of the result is 25.8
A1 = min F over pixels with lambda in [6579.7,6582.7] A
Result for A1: 24.8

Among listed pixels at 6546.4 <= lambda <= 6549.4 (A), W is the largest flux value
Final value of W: 25.6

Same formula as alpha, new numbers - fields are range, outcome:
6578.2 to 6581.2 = 24.7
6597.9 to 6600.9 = 25.9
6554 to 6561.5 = 24.3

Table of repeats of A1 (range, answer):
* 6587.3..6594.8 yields 25.84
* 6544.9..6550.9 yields 25.53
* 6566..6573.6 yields 18.12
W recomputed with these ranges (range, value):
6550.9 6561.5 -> 25.64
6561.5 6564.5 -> 21.54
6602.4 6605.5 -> 25.65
